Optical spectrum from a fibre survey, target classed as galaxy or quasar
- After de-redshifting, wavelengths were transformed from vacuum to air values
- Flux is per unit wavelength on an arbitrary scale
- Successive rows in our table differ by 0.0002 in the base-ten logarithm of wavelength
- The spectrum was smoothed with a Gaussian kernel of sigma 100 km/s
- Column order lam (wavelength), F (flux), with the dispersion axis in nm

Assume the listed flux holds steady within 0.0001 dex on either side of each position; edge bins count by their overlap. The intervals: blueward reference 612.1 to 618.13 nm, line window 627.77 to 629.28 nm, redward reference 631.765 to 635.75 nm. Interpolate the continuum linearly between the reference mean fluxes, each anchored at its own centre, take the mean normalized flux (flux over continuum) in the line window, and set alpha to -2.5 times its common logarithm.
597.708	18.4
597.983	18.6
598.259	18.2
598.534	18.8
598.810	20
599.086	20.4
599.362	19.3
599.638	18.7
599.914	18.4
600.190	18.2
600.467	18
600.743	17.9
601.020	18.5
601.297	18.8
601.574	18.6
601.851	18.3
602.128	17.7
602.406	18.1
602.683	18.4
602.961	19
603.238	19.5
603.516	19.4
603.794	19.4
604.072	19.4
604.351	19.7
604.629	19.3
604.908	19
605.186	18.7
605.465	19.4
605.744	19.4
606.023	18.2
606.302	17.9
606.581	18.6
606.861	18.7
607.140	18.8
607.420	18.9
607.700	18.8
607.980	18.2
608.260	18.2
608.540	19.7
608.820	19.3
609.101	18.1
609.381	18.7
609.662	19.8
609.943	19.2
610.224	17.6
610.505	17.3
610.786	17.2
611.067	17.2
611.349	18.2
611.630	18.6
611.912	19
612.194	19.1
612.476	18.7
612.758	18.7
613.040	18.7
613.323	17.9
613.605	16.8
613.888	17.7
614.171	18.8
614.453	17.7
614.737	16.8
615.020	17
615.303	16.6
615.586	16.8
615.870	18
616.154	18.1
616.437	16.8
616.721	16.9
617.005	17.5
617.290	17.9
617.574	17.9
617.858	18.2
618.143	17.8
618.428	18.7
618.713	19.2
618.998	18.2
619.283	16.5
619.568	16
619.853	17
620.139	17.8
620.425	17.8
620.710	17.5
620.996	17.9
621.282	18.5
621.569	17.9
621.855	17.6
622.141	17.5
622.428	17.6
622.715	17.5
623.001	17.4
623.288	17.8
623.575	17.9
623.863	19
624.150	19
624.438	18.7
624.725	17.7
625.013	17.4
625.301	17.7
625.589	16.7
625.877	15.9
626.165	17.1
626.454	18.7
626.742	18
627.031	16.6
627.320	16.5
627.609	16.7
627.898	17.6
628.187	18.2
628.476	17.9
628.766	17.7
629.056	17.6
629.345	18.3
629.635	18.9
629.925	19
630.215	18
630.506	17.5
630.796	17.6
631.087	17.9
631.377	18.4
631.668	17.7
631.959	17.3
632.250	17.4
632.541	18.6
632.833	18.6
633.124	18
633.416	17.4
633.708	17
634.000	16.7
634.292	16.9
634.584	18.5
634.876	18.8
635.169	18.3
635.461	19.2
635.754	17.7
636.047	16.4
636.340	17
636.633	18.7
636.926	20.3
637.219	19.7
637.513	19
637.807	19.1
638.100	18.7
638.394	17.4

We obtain 0.001 mag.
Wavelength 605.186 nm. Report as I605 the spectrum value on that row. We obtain 18.7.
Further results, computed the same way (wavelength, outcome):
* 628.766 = 17.7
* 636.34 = 17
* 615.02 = 17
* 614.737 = 16.8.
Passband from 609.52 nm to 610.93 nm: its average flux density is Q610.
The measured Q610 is 18.2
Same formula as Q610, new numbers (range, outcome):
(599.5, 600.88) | 18.2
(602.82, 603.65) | 19.3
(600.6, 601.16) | 18.2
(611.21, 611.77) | 18.4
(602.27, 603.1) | 18.5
